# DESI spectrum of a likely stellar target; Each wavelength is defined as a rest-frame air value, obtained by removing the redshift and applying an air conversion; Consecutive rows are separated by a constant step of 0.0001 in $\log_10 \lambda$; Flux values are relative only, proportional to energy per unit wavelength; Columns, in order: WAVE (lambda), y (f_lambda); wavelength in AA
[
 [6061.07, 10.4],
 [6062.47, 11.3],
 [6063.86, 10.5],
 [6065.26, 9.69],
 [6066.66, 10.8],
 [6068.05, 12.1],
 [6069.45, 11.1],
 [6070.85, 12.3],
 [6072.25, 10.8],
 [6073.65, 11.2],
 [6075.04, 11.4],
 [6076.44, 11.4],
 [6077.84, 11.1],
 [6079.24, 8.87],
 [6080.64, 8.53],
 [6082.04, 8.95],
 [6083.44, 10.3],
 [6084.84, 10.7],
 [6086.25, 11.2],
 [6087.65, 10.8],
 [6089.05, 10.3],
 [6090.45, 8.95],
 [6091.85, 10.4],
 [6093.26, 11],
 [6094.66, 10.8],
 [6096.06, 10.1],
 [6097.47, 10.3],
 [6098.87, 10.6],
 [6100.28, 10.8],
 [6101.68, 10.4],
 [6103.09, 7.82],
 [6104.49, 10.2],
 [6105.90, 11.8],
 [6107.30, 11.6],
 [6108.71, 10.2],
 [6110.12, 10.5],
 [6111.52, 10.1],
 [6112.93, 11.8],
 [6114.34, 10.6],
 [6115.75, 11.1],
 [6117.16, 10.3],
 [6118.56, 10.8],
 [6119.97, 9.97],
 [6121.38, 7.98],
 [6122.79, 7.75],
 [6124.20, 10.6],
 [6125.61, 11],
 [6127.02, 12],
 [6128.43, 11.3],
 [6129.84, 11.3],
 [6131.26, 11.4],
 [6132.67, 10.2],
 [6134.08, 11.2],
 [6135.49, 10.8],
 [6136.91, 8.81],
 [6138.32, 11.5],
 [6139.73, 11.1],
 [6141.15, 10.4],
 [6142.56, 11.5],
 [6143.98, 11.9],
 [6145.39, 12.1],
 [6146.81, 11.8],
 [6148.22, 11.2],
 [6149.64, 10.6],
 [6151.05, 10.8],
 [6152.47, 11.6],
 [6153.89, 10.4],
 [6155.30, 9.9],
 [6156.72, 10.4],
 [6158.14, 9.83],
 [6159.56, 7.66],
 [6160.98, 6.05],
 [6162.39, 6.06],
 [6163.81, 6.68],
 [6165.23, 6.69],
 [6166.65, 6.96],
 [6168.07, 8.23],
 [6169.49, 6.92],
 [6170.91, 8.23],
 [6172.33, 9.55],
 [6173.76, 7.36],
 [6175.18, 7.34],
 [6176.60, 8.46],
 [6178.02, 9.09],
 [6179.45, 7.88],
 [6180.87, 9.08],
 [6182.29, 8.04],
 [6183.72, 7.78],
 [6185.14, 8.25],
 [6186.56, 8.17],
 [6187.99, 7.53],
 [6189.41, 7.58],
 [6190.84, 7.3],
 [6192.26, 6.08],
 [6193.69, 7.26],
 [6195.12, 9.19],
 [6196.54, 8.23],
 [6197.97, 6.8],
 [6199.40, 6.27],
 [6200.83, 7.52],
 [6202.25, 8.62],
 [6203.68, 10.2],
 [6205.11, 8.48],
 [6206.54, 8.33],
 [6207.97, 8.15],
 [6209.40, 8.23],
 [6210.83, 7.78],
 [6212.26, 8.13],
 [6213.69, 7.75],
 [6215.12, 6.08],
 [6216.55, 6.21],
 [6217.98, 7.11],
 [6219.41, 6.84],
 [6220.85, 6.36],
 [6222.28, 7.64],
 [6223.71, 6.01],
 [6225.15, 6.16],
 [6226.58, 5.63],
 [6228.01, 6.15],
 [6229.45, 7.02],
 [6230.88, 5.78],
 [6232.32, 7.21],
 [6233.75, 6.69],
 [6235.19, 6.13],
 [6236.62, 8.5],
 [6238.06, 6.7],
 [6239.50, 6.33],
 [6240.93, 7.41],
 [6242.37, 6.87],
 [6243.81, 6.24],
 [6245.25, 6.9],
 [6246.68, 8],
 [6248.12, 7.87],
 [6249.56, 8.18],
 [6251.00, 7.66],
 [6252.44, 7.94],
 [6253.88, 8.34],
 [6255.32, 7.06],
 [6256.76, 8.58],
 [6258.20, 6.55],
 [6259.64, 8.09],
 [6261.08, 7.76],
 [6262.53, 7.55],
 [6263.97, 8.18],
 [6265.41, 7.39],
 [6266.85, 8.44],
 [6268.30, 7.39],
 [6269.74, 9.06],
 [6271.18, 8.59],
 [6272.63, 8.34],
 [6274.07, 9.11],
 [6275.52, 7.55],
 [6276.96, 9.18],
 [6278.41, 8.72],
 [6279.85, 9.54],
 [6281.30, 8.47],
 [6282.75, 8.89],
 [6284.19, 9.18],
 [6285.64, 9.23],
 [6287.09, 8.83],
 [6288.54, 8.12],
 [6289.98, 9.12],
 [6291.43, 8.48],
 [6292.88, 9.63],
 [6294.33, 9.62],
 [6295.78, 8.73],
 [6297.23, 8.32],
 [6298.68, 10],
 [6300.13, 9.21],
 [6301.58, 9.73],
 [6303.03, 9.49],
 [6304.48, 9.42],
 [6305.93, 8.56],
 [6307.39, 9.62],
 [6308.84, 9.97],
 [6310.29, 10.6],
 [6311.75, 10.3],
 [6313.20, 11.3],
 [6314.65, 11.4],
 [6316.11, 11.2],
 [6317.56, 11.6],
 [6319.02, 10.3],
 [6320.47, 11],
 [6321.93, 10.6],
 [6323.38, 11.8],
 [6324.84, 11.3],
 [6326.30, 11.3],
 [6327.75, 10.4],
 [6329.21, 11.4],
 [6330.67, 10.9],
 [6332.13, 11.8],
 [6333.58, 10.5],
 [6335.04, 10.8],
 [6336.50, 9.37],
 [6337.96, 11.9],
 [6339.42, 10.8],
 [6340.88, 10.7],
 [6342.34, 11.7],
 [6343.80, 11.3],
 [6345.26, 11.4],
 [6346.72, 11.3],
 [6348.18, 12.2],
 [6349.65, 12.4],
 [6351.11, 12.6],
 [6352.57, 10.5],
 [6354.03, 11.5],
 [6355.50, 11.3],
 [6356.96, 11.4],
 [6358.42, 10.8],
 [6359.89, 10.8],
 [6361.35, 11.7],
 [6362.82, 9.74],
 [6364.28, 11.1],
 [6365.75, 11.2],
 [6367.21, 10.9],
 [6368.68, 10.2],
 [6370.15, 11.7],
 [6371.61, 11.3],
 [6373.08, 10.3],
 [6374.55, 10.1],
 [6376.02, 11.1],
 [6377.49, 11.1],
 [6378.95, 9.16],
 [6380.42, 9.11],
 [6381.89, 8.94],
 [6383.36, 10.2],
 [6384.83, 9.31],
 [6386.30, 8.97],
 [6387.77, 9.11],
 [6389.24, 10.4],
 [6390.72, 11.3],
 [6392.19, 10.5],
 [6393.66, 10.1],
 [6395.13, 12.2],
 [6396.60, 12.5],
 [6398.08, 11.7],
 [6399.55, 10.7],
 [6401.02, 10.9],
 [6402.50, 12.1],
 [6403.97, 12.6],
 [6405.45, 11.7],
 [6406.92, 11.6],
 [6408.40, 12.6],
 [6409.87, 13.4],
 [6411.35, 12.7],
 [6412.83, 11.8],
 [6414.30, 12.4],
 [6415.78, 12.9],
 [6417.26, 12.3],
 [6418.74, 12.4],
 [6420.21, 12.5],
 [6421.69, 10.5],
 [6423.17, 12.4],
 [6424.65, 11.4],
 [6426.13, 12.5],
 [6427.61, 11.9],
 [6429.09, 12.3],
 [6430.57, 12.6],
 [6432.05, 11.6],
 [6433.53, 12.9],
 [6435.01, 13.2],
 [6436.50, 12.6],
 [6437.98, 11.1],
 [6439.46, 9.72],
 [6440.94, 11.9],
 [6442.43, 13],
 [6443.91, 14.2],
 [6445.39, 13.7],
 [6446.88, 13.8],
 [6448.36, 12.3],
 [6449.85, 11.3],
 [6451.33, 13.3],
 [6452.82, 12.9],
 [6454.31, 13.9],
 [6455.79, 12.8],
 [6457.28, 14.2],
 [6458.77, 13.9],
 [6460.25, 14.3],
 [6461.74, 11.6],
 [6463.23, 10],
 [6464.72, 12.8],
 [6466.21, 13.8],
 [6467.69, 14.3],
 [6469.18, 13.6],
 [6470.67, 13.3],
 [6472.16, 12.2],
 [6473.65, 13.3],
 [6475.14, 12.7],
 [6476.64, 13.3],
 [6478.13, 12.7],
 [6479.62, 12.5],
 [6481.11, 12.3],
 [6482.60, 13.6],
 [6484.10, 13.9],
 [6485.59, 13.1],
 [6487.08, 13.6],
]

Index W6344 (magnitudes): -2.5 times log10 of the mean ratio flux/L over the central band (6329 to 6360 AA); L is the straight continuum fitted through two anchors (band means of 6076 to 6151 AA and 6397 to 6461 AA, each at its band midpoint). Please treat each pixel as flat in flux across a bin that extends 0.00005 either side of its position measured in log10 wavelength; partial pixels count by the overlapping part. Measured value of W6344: 0.06 mag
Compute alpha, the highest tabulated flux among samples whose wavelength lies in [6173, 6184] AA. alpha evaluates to 9.09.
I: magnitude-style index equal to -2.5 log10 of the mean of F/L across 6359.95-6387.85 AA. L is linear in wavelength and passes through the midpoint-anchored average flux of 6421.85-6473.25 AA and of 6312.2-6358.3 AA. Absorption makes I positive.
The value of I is 0.14 mag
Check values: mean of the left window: 11.2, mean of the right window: 12.7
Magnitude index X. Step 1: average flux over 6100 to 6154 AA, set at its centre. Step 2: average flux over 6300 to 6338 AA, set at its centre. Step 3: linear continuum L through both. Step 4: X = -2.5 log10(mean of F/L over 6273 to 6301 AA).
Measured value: 0.19 mag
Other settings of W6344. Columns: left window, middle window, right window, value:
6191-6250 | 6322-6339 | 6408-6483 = -0.12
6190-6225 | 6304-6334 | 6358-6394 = -0.14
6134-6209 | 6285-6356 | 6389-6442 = 0.02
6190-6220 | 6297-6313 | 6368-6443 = -0.02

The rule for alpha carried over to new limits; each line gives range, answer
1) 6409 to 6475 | 14.3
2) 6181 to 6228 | 10.2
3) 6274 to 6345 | 11.9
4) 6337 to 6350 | 12.4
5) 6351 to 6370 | 12.6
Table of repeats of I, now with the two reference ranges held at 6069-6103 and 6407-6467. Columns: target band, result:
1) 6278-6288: 0.28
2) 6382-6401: 0.16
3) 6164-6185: 0.35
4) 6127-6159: -0.01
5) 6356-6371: 0.11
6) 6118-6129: 0.05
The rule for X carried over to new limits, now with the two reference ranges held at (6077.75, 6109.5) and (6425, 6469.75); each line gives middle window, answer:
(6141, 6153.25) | -0.07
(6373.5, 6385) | 0.23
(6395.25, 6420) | 0.03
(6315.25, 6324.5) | 0.07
